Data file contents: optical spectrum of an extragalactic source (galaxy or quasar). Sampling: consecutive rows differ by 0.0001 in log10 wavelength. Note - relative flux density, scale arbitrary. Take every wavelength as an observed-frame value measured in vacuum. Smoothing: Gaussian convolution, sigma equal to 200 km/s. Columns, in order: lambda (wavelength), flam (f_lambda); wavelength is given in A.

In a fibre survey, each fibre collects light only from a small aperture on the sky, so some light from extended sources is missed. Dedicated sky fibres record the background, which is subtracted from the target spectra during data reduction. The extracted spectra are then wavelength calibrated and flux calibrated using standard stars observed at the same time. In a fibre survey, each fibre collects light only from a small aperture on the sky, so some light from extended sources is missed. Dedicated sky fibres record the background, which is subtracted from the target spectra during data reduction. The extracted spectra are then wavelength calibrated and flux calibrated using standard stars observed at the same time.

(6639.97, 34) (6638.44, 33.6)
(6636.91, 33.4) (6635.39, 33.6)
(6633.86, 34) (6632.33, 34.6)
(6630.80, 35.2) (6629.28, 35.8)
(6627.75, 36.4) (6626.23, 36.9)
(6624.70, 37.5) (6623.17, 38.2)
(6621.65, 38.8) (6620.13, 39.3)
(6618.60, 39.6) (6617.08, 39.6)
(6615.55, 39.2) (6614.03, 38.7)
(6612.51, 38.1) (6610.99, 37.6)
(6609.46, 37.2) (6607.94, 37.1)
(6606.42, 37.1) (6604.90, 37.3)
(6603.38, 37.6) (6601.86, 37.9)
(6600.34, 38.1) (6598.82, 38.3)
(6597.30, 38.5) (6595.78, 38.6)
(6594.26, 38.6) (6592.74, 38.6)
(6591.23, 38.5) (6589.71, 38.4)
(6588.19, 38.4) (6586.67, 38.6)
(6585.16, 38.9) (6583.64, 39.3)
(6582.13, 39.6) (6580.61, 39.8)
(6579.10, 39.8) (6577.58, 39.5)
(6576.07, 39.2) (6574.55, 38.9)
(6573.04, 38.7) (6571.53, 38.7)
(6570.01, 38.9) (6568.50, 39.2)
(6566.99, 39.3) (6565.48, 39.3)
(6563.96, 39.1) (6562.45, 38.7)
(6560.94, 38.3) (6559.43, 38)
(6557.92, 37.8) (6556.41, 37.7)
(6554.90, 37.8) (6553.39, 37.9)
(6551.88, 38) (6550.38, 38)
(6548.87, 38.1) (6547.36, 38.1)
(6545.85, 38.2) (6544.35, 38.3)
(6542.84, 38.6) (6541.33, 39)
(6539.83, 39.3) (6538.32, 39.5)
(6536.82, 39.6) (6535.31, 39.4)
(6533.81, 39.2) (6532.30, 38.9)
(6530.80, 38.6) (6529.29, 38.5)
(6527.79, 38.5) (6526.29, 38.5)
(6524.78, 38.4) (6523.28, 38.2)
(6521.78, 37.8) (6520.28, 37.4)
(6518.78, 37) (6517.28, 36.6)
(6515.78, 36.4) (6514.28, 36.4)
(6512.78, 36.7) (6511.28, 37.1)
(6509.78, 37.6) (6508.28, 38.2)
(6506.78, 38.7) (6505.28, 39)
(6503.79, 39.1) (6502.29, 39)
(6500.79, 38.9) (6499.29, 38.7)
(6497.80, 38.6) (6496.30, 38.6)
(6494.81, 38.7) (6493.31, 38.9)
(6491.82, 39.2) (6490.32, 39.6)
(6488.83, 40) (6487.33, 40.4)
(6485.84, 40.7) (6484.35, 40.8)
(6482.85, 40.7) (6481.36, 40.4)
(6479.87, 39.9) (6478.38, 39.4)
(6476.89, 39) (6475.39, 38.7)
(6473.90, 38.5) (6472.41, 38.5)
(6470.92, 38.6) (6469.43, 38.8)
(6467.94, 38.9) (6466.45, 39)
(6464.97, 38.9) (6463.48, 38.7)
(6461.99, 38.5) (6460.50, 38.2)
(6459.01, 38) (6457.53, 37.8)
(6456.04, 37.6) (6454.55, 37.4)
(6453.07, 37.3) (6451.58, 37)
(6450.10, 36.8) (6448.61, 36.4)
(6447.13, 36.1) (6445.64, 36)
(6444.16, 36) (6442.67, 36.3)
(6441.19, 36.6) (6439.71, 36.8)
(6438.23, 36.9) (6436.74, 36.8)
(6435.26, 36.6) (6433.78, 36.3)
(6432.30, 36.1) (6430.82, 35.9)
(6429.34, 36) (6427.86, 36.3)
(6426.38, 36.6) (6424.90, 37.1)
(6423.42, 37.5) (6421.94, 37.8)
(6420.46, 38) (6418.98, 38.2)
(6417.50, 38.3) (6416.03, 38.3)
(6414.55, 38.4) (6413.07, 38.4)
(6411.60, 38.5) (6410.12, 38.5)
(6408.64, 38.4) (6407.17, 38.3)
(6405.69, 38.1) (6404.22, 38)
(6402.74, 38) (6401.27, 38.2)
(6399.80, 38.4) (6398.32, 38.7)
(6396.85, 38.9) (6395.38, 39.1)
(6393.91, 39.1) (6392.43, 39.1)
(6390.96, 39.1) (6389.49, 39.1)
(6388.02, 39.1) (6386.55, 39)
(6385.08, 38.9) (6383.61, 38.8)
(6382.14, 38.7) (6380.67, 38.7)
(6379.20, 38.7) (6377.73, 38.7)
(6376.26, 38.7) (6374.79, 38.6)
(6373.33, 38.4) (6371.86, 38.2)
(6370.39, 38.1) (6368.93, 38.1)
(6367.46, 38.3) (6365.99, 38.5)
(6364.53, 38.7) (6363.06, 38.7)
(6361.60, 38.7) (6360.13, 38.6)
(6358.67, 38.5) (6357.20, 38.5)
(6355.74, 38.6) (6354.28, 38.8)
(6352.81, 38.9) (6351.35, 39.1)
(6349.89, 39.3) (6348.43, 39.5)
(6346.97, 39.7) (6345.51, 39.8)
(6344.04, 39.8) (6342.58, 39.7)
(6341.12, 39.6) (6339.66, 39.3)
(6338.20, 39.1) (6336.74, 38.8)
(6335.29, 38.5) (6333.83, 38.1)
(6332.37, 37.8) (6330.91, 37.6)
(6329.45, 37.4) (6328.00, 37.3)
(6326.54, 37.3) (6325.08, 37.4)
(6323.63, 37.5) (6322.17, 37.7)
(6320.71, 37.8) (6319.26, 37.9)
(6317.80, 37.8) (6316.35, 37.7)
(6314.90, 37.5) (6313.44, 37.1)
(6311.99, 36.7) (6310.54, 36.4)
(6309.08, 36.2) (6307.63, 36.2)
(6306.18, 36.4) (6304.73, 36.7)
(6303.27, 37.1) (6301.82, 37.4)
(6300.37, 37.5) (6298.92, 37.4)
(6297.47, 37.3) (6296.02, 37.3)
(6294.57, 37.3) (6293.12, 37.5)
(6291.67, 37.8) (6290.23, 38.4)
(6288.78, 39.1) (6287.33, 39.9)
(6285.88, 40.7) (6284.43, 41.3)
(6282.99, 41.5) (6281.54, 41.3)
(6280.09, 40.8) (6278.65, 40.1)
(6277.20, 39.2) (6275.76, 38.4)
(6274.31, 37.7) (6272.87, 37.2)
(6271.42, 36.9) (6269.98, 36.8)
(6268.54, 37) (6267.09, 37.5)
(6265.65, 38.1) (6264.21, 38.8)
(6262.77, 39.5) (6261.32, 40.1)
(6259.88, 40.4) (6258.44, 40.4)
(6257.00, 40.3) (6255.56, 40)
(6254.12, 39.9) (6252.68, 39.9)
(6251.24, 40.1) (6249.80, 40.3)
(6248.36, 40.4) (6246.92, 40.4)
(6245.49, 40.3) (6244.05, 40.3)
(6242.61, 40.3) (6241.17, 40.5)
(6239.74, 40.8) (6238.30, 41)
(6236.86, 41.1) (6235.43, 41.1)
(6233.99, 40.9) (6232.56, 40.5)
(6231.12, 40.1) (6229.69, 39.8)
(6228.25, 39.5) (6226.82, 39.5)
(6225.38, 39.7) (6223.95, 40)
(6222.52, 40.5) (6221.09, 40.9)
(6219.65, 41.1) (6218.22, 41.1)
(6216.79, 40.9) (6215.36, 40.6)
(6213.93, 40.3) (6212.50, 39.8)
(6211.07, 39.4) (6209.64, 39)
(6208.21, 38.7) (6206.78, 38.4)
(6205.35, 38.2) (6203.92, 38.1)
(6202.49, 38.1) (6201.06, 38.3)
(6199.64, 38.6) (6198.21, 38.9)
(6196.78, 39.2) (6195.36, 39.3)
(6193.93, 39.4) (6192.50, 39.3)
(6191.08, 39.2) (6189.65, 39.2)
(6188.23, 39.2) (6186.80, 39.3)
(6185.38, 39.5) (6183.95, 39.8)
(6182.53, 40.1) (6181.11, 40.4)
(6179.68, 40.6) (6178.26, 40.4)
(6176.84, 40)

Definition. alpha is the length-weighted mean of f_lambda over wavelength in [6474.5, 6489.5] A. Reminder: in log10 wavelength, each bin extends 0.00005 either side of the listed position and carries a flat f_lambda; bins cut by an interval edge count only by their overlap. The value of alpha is 40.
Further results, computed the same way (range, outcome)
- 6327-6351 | 38.8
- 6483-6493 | 40.1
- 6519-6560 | 38.4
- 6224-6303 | 39.4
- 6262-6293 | 38.9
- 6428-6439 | 36.4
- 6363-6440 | 38.1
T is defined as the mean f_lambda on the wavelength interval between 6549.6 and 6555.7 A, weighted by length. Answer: 37.9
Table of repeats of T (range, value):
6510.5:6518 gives 36.6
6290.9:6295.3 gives 37.6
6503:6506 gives 39.1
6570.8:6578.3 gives 39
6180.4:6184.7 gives 40.1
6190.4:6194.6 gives 39.3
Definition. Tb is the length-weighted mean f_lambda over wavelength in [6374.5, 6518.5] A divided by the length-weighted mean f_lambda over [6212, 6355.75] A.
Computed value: 1.0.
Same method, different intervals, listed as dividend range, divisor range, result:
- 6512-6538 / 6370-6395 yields 0.98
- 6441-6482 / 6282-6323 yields 1.00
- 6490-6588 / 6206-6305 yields 0.98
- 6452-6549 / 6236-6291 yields 0.97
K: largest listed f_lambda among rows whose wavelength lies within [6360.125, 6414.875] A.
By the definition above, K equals 39.1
